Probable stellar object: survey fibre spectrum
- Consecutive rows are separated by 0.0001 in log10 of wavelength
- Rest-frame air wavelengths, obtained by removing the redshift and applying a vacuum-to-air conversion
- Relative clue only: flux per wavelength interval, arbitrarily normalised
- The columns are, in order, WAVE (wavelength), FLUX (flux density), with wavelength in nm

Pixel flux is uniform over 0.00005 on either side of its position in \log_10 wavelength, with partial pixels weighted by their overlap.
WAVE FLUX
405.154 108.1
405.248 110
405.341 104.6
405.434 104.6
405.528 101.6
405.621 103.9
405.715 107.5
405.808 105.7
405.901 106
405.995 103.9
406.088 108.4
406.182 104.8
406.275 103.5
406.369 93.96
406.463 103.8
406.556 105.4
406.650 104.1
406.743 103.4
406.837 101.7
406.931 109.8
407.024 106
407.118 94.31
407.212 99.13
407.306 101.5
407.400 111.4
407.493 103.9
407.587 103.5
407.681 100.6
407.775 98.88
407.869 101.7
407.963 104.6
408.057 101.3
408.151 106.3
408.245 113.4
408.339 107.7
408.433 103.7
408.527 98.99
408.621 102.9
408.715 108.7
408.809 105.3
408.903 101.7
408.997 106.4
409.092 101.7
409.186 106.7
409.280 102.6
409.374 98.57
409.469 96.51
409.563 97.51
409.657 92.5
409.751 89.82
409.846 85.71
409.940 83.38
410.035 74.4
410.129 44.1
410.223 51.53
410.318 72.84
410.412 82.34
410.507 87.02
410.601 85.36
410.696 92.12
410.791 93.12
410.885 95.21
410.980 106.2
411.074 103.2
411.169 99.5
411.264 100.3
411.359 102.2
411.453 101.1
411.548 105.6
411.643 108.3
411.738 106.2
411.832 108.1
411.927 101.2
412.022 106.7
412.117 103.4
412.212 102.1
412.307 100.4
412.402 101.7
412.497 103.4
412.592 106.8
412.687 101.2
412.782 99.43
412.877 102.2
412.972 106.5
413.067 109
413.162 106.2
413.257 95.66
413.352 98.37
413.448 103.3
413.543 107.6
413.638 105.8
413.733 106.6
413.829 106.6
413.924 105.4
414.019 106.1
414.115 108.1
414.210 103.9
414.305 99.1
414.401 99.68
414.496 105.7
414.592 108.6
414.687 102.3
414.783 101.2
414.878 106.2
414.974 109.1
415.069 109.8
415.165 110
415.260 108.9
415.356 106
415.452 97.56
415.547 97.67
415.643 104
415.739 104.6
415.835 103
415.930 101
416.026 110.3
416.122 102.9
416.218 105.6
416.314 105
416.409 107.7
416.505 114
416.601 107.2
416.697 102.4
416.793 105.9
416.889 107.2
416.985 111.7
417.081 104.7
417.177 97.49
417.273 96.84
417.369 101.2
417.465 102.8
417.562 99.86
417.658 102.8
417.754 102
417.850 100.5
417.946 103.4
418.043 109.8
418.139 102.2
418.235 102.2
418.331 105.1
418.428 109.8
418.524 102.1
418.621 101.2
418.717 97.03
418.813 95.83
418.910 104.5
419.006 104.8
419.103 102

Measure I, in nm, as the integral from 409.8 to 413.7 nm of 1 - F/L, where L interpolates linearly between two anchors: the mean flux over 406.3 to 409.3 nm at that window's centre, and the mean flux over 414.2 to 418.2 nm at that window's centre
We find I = 0.28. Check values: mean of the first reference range 104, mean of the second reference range 104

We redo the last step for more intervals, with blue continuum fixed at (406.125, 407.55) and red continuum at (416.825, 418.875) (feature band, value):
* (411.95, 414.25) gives -0.02 nm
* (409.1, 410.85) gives 0.29 nm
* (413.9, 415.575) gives -0.03 nm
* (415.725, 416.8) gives -0.03 nm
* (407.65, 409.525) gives -0.01 nm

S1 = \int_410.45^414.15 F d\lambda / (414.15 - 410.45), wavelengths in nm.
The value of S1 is 102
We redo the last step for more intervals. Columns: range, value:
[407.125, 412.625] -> 97.9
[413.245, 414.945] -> 104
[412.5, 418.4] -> 104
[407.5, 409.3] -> 104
